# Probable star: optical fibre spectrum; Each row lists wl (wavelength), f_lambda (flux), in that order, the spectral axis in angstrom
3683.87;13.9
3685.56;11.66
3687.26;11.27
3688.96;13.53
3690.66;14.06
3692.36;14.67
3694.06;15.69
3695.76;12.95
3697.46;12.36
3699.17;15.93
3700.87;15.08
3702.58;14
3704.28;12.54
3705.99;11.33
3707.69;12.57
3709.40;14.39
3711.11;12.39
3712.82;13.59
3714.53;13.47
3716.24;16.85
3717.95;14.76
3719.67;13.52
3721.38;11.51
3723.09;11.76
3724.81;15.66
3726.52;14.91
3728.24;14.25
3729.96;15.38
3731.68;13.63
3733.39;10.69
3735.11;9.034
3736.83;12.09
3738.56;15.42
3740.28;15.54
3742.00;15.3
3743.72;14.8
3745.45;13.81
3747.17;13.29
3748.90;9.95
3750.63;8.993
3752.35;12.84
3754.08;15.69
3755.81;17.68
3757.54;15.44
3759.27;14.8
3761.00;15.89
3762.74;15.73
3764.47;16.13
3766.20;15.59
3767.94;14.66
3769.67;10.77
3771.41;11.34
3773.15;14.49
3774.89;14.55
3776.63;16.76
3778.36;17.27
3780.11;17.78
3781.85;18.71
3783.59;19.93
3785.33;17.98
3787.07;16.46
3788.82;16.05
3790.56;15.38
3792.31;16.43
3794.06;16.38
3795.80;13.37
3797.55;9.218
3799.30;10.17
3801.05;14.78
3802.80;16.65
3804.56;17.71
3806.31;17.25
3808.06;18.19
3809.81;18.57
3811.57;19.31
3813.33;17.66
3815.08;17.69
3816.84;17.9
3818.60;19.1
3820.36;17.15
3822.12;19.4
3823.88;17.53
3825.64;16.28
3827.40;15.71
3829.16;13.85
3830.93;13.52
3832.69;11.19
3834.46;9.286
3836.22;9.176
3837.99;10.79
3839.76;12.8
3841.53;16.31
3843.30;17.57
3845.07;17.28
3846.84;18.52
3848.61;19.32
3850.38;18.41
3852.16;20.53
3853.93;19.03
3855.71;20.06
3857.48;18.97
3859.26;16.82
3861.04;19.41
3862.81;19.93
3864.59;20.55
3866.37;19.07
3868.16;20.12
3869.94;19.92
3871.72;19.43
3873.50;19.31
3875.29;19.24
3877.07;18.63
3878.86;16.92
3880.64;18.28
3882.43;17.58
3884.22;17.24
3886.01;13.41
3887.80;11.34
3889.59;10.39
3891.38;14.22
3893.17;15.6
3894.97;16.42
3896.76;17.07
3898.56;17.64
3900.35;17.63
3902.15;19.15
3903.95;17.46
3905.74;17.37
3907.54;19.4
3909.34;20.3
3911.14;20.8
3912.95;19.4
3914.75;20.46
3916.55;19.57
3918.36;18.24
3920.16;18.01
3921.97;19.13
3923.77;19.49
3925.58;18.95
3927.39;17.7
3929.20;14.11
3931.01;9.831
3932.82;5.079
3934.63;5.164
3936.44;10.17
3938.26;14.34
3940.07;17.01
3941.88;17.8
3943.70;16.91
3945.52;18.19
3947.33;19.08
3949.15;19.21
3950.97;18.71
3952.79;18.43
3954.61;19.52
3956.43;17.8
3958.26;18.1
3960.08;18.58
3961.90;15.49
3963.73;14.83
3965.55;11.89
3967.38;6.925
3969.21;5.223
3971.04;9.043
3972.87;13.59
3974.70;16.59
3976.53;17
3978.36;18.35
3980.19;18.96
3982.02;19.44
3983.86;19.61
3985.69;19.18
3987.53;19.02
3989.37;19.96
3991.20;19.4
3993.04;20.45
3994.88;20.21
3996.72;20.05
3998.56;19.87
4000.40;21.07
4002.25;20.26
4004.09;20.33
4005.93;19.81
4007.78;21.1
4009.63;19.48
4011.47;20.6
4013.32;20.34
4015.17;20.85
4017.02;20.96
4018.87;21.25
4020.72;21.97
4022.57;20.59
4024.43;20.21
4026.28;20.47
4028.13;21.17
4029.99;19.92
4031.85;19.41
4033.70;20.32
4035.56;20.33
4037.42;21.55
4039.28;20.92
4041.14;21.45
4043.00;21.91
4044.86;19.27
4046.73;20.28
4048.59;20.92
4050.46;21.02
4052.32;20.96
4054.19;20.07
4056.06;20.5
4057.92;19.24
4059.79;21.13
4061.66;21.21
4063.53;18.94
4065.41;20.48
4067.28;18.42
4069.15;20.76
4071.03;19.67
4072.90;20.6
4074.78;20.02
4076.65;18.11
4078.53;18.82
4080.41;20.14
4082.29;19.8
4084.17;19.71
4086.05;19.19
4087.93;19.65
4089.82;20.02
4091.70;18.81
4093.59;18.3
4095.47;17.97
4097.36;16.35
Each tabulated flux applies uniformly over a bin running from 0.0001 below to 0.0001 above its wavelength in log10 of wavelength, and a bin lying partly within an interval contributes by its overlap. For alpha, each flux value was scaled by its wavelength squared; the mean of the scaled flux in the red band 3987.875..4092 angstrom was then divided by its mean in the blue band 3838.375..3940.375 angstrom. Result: 1.28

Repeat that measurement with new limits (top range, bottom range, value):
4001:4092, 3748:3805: 1.55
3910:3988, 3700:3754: 1.36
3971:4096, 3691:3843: 1.54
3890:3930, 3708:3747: 1.44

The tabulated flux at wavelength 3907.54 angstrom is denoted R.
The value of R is 19.4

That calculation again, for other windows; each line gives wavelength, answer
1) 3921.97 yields 19.13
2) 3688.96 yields 13.53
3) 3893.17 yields 15.6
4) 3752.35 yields 12.84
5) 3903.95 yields 17.46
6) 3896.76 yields 17.07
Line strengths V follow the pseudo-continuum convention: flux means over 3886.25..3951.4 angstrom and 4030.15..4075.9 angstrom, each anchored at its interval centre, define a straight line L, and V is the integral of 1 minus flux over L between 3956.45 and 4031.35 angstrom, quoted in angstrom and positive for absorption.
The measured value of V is 1.5 angstrom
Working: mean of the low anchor 16.4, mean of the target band 18.3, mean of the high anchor 20.4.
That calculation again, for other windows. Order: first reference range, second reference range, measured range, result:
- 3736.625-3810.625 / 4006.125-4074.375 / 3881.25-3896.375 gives 2.4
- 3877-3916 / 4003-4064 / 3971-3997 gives 1.4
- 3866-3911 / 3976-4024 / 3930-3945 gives 5.1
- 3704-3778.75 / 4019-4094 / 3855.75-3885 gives -4.3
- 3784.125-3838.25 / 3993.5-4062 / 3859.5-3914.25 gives -1.5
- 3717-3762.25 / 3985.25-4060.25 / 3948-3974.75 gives 5.7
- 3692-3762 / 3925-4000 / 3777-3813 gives -4.9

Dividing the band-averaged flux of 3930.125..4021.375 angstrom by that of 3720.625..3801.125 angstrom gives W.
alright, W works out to 1.2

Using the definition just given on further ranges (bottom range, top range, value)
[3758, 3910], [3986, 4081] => 1.23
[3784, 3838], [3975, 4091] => 1.29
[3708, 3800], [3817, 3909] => 1.18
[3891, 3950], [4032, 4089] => 1.21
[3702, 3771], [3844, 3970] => 1.23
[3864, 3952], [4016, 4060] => 1.22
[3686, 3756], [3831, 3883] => 1.28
